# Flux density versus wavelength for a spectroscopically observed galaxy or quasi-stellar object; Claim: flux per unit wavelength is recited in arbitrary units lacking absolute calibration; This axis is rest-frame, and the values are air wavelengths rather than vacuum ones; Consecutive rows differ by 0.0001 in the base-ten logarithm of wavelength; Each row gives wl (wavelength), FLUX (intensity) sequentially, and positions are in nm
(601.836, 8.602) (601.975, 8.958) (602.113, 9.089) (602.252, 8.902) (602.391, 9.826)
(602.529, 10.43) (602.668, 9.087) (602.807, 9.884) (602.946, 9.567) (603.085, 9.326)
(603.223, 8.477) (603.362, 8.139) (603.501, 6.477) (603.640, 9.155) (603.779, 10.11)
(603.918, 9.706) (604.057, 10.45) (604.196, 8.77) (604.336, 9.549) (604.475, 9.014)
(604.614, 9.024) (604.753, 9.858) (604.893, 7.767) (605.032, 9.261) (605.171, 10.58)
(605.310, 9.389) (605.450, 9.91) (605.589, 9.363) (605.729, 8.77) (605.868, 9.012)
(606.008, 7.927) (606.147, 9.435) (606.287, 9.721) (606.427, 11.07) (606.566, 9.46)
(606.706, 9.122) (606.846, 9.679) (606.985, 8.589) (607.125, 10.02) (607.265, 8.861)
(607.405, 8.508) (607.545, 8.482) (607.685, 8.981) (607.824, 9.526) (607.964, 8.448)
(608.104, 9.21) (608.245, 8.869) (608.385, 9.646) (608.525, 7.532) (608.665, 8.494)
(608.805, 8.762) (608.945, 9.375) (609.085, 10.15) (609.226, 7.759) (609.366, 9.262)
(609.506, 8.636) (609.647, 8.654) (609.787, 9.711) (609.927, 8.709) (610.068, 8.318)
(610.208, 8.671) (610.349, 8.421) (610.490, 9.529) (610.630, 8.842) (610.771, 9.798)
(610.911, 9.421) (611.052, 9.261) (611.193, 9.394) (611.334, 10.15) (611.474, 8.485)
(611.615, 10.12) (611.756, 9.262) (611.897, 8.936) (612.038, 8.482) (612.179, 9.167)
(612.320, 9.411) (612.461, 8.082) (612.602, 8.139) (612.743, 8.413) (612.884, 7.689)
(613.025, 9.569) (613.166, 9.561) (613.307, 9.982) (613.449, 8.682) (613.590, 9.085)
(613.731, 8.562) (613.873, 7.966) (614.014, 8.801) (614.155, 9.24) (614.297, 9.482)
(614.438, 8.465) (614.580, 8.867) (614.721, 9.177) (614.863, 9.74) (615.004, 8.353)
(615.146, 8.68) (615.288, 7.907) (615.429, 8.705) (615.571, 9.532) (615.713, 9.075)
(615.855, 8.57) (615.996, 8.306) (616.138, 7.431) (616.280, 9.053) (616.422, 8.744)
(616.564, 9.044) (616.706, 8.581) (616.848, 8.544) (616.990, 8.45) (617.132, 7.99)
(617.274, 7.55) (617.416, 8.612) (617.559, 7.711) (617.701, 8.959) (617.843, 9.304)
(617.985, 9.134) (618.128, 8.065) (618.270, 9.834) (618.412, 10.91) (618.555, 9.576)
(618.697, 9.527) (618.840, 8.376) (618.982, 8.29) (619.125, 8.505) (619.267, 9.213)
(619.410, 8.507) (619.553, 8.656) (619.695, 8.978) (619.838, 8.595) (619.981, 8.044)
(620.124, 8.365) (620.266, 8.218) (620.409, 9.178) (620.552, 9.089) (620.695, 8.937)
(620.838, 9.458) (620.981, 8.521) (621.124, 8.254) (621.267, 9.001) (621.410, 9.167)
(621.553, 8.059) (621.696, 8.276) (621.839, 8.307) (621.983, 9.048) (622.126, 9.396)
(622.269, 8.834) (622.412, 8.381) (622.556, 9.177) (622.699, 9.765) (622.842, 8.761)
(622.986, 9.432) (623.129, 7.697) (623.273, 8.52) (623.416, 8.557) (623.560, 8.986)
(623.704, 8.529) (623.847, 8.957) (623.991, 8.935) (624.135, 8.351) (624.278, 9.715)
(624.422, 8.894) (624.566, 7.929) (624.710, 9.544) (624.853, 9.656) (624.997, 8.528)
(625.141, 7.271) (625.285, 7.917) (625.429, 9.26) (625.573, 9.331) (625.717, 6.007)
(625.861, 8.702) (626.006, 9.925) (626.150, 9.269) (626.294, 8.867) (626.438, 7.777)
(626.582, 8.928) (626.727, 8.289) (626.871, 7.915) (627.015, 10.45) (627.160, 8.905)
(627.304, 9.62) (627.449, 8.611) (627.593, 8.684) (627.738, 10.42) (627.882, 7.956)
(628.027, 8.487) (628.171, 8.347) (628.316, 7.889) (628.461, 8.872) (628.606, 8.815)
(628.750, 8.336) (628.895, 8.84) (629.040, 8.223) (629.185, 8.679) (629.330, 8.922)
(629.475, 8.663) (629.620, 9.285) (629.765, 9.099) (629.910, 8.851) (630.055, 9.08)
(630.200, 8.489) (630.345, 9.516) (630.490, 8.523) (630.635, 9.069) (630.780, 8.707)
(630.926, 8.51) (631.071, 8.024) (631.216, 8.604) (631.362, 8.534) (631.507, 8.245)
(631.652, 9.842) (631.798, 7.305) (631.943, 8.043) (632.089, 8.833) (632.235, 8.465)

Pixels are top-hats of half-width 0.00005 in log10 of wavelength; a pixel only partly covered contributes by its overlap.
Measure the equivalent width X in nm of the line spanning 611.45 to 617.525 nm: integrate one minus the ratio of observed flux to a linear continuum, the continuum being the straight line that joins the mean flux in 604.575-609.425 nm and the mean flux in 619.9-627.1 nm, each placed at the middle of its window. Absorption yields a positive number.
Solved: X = 0.14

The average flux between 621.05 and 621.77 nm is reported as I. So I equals 8.56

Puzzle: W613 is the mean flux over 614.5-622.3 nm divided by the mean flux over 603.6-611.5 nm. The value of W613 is 1.0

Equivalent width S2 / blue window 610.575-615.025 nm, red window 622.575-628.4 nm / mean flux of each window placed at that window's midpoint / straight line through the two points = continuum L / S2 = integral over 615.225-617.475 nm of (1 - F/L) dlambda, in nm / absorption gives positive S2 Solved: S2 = 0.11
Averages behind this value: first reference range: 9.03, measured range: 8.51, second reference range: 8.74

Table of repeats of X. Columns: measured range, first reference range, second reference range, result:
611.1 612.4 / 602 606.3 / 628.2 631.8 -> -0.03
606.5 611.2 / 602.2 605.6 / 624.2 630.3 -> 0.09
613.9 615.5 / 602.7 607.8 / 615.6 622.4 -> 0.01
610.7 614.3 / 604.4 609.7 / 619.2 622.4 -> -0.03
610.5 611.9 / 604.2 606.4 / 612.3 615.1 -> -0.07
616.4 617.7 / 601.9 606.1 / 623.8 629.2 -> 0.08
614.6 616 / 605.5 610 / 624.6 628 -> 0.02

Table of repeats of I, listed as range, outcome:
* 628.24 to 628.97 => 8.54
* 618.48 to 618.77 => 9.54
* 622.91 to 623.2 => 8.57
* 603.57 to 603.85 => 9.63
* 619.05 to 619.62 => 8.71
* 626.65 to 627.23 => 8.88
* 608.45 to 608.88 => 8.3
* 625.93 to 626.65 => 8.95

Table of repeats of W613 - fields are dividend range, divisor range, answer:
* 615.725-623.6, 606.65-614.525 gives 0.97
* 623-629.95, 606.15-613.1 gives 0.96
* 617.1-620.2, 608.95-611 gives 0.97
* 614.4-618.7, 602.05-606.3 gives 0.95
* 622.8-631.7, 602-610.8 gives 0.96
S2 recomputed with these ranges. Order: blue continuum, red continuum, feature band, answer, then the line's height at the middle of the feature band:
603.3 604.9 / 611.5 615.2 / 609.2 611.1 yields 0.00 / 8.96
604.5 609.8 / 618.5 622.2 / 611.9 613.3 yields 0.03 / 8.97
